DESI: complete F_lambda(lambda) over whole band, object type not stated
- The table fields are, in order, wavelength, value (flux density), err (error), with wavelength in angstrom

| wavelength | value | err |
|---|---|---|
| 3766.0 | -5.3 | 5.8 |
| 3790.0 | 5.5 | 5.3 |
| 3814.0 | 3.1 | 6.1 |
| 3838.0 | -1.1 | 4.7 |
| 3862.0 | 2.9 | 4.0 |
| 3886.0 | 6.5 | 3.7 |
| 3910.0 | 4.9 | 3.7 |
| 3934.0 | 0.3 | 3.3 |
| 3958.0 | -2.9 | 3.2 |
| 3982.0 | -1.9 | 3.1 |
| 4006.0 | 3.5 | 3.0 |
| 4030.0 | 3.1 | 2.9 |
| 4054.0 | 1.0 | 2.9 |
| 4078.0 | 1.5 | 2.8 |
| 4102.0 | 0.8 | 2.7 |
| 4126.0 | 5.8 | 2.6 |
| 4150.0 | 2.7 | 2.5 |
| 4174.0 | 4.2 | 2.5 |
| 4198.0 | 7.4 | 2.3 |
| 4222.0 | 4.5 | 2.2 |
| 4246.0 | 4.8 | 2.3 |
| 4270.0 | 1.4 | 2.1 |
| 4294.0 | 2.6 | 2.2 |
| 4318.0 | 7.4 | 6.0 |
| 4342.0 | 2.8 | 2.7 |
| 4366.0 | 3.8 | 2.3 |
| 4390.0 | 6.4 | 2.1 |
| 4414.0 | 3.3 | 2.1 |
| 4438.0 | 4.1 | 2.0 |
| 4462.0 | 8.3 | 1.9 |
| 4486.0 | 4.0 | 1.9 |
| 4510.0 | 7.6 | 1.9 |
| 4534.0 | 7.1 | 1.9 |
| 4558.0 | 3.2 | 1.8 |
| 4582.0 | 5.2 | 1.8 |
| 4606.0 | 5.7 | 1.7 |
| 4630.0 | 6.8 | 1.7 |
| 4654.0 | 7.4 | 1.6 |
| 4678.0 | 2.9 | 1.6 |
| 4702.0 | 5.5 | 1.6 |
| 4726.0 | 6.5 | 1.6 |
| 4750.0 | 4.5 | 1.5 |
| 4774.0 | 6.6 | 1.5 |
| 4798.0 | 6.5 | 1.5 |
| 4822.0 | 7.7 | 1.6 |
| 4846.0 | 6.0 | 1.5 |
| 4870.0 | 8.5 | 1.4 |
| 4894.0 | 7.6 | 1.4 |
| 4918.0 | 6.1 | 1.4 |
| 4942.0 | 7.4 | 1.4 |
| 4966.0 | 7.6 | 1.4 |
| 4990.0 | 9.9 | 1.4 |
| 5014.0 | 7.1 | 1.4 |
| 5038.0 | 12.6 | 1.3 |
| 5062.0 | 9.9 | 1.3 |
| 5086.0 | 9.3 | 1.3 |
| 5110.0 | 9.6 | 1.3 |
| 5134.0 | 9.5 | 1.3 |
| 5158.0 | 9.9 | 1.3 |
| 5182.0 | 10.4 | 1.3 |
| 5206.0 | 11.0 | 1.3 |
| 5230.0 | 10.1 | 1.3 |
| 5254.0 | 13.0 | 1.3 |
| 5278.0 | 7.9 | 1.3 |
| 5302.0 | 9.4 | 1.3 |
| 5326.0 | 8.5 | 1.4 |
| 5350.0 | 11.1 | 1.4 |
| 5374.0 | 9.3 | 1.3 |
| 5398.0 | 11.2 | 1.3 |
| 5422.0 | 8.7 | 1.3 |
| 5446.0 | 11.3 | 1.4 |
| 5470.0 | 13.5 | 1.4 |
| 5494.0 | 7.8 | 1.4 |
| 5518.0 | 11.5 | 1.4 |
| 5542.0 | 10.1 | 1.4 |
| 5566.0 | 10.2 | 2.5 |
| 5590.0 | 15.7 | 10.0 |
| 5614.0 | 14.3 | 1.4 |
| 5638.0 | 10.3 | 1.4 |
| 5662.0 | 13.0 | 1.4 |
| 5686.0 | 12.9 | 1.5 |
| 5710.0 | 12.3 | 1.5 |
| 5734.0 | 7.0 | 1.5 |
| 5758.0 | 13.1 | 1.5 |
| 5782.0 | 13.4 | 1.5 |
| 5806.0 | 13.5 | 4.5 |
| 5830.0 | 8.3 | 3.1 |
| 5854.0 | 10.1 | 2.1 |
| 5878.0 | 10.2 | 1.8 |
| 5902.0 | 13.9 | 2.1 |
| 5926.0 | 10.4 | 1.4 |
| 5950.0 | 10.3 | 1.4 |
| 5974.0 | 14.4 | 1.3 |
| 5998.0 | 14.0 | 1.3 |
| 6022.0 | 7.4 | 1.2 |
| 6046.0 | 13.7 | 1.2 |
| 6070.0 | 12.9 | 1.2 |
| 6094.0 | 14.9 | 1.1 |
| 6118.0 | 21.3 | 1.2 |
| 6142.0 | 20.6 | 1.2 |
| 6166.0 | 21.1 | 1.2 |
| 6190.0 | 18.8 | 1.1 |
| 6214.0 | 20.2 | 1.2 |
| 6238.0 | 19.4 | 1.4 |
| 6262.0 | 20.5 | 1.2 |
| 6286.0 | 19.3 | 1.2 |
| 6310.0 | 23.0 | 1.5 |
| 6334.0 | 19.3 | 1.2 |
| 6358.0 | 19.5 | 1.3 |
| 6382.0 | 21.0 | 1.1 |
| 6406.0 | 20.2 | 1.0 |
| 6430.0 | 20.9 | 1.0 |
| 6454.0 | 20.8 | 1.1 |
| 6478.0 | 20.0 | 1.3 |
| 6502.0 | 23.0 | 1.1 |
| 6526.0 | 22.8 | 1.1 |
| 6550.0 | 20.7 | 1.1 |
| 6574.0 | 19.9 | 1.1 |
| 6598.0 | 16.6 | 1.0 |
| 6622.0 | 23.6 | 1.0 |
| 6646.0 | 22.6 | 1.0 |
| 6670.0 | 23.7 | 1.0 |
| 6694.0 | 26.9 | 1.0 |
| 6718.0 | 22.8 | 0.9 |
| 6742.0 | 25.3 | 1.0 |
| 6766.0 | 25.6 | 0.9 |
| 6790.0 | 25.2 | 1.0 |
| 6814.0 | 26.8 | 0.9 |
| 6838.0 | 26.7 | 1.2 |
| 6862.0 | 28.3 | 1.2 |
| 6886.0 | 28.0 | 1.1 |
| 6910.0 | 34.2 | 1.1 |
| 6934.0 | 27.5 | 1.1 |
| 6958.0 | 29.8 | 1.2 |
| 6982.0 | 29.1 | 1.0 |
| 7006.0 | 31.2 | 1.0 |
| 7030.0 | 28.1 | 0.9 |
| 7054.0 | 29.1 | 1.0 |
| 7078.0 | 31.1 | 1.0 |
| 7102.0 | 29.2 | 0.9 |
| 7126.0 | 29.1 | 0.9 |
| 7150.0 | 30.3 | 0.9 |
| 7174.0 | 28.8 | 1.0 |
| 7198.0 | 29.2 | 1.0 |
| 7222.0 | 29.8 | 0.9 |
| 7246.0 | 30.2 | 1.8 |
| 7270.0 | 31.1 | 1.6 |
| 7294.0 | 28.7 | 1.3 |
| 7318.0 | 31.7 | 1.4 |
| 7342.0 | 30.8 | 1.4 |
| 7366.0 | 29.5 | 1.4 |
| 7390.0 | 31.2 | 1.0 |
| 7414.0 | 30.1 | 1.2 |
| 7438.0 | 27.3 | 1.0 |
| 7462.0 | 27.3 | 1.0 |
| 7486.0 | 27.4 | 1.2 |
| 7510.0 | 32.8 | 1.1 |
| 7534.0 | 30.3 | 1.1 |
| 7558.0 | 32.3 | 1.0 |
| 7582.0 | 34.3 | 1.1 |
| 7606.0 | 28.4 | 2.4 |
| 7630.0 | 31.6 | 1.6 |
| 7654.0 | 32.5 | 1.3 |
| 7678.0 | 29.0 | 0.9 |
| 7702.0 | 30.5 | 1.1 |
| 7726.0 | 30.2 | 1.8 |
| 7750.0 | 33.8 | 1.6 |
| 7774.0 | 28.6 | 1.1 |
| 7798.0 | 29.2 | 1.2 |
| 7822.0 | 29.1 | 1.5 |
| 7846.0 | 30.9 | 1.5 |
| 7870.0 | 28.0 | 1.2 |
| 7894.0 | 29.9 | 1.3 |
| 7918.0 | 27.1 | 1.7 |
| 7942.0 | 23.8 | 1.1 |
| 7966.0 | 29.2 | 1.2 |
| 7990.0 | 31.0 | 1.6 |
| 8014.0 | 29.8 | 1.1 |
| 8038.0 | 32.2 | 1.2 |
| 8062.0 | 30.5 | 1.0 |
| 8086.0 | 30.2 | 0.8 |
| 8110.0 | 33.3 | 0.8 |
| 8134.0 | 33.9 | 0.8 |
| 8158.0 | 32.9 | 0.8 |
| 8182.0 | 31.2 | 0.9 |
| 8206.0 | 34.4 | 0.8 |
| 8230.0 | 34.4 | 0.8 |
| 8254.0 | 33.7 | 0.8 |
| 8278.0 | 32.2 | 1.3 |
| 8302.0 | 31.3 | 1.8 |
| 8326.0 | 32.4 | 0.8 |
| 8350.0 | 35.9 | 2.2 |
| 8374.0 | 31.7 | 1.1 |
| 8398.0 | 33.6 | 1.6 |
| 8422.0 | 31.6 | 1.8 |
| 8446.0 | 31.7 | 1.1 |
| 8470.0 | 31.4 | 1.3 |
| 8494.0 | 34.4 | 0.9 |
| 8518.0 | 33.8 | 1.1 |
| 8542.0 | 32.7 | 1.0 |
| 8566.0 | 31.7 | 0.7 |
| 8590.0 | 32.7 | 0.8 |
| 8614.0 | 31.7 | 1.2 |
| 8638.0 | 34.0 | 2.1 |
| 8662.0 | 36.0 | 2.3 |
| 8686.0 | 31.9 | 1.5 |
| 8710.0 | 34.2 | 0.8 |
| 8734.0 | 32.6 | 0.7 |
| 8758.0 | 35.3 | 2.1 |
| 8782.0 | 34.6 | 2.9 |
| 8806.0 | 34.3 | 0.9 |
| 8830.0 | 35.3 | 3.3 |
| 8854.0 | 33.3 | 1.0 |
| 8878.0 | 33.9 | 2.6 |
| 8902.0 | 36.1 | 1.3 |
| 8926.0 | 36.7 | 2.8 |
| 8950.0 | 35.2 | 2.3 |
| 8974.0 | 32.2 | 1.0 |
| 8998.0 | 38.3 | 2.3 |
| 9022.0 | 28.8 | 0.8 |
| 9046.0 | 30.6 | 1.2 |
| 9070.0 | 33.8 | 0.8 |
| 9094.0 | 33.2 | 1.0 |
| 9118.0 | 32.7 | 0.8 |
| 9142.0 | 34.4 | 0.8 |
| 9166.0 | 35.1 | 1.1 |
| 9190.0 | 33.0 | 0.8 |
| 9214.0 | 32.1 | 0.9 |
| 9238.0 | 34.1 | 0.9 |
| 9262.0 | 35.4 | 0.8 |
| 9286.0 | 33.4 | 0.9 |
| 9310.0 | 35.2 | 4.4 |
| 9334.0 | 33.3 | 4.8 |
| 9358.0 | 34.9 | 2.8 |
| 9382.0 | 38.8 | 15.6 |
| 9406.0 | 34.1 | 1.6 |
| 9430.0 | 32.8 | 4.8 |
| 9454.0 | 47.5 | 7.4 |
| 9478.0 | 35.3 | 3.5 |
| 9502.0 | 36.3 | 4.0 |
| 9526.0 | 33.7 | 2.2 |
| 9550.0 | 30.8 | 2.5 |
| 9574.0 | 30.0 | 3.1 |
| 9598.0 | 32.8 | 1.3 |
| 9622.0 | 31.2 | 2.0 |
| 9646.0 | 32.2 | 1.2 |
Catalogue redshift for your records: 0.53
